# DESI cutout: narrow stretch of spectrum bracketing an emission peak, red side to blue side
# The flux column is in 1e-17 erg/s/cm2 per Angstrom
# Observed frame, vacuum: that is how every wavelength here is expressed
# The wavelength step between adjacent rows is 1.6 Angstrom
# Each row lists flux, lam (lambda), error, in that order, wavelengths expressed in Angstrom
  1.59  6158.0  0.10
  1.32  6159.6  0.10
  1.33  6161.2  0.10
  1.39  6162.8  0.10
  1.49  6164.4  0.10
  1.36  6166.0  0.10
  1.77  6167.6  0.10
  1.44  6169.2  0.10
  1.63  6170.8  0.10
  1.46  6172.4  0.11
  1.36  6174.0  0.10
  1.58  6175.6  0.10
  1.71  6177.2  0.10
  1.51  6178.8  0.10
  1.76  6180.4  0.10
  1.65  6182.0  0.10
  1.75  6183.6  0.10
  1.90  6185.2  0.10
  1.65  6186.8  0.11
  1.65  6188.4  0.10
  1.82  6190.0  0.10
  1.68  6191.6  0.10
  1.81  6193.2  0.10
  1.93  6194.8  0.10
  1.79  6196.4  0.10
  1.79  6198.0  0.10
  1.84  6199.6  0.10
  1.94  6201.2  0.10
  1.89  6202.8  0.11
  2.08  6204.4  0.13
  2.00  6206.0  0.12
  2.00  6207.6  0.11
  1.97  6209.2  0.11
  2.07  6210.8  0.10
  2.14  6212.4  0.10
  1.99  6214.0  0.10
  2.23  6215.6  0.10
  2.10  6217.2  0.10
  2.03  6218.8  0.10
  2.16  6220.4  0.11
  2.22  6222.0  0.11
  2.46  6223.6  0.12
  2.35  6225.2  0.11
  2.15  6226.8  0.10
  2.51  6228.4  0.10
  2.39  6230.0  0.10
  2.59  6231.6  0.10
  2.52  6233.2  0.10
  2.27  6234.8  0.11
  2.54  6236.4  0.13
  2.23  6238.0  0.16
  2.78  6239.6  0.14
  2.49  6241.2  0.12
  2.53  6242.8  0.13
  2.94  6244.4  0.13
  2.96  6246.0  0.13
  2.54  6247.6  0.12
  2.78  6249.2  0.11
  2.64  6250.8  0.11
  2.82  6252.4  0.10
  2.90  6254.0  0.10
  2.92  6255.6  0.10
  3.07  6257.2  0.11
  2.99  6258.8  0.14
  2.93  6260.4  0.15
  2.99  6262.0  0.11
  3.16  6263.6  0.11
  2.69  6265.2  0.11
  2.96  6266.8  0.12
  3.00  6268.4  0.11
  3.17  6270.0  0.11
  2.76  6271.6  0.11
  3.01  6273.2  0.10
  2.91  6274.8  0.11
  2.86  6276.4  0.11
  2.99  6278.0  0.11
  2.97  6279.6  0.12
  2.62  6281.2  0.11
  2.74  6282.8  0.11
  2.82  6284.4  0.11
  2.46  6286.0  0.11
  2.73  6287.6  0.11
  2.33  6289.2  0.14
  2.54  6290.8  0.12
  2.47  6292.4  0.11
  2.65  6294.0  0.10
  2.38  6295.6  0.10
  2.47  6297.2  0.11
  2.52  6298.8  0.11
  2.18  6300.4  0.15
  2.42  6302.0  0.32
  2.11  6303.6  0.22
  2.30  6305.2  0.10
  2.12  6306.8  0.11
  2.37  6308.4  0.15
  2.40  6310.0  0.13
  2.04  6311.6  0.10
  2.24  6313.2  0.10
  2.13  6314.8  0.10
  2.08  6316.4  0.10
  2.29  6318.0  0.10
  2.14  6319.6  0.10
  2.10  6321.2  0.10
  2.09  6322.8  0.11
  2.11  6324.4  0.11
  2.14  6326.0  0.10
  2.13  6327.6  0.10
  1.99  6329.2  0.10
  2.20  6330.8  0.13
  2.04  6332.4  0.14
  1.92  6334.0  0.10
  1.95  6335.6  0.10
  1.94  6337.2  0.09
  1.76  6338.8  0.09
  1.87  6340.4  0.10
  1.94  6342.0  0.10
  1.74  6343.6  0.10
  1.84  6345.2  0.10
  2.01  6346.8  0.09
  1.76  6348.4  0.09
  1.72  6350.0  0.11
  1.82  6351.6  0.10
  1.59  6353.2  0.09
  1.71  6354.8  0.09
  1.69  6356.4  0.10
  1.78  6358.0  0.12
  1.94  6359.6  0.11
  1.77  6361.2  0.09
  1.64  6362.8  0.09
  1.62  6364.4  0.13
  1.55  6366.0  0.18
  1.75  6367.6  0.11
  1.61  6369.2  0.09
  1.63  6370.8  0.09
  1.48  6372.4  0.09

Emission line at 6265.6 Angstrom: C IV 1549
